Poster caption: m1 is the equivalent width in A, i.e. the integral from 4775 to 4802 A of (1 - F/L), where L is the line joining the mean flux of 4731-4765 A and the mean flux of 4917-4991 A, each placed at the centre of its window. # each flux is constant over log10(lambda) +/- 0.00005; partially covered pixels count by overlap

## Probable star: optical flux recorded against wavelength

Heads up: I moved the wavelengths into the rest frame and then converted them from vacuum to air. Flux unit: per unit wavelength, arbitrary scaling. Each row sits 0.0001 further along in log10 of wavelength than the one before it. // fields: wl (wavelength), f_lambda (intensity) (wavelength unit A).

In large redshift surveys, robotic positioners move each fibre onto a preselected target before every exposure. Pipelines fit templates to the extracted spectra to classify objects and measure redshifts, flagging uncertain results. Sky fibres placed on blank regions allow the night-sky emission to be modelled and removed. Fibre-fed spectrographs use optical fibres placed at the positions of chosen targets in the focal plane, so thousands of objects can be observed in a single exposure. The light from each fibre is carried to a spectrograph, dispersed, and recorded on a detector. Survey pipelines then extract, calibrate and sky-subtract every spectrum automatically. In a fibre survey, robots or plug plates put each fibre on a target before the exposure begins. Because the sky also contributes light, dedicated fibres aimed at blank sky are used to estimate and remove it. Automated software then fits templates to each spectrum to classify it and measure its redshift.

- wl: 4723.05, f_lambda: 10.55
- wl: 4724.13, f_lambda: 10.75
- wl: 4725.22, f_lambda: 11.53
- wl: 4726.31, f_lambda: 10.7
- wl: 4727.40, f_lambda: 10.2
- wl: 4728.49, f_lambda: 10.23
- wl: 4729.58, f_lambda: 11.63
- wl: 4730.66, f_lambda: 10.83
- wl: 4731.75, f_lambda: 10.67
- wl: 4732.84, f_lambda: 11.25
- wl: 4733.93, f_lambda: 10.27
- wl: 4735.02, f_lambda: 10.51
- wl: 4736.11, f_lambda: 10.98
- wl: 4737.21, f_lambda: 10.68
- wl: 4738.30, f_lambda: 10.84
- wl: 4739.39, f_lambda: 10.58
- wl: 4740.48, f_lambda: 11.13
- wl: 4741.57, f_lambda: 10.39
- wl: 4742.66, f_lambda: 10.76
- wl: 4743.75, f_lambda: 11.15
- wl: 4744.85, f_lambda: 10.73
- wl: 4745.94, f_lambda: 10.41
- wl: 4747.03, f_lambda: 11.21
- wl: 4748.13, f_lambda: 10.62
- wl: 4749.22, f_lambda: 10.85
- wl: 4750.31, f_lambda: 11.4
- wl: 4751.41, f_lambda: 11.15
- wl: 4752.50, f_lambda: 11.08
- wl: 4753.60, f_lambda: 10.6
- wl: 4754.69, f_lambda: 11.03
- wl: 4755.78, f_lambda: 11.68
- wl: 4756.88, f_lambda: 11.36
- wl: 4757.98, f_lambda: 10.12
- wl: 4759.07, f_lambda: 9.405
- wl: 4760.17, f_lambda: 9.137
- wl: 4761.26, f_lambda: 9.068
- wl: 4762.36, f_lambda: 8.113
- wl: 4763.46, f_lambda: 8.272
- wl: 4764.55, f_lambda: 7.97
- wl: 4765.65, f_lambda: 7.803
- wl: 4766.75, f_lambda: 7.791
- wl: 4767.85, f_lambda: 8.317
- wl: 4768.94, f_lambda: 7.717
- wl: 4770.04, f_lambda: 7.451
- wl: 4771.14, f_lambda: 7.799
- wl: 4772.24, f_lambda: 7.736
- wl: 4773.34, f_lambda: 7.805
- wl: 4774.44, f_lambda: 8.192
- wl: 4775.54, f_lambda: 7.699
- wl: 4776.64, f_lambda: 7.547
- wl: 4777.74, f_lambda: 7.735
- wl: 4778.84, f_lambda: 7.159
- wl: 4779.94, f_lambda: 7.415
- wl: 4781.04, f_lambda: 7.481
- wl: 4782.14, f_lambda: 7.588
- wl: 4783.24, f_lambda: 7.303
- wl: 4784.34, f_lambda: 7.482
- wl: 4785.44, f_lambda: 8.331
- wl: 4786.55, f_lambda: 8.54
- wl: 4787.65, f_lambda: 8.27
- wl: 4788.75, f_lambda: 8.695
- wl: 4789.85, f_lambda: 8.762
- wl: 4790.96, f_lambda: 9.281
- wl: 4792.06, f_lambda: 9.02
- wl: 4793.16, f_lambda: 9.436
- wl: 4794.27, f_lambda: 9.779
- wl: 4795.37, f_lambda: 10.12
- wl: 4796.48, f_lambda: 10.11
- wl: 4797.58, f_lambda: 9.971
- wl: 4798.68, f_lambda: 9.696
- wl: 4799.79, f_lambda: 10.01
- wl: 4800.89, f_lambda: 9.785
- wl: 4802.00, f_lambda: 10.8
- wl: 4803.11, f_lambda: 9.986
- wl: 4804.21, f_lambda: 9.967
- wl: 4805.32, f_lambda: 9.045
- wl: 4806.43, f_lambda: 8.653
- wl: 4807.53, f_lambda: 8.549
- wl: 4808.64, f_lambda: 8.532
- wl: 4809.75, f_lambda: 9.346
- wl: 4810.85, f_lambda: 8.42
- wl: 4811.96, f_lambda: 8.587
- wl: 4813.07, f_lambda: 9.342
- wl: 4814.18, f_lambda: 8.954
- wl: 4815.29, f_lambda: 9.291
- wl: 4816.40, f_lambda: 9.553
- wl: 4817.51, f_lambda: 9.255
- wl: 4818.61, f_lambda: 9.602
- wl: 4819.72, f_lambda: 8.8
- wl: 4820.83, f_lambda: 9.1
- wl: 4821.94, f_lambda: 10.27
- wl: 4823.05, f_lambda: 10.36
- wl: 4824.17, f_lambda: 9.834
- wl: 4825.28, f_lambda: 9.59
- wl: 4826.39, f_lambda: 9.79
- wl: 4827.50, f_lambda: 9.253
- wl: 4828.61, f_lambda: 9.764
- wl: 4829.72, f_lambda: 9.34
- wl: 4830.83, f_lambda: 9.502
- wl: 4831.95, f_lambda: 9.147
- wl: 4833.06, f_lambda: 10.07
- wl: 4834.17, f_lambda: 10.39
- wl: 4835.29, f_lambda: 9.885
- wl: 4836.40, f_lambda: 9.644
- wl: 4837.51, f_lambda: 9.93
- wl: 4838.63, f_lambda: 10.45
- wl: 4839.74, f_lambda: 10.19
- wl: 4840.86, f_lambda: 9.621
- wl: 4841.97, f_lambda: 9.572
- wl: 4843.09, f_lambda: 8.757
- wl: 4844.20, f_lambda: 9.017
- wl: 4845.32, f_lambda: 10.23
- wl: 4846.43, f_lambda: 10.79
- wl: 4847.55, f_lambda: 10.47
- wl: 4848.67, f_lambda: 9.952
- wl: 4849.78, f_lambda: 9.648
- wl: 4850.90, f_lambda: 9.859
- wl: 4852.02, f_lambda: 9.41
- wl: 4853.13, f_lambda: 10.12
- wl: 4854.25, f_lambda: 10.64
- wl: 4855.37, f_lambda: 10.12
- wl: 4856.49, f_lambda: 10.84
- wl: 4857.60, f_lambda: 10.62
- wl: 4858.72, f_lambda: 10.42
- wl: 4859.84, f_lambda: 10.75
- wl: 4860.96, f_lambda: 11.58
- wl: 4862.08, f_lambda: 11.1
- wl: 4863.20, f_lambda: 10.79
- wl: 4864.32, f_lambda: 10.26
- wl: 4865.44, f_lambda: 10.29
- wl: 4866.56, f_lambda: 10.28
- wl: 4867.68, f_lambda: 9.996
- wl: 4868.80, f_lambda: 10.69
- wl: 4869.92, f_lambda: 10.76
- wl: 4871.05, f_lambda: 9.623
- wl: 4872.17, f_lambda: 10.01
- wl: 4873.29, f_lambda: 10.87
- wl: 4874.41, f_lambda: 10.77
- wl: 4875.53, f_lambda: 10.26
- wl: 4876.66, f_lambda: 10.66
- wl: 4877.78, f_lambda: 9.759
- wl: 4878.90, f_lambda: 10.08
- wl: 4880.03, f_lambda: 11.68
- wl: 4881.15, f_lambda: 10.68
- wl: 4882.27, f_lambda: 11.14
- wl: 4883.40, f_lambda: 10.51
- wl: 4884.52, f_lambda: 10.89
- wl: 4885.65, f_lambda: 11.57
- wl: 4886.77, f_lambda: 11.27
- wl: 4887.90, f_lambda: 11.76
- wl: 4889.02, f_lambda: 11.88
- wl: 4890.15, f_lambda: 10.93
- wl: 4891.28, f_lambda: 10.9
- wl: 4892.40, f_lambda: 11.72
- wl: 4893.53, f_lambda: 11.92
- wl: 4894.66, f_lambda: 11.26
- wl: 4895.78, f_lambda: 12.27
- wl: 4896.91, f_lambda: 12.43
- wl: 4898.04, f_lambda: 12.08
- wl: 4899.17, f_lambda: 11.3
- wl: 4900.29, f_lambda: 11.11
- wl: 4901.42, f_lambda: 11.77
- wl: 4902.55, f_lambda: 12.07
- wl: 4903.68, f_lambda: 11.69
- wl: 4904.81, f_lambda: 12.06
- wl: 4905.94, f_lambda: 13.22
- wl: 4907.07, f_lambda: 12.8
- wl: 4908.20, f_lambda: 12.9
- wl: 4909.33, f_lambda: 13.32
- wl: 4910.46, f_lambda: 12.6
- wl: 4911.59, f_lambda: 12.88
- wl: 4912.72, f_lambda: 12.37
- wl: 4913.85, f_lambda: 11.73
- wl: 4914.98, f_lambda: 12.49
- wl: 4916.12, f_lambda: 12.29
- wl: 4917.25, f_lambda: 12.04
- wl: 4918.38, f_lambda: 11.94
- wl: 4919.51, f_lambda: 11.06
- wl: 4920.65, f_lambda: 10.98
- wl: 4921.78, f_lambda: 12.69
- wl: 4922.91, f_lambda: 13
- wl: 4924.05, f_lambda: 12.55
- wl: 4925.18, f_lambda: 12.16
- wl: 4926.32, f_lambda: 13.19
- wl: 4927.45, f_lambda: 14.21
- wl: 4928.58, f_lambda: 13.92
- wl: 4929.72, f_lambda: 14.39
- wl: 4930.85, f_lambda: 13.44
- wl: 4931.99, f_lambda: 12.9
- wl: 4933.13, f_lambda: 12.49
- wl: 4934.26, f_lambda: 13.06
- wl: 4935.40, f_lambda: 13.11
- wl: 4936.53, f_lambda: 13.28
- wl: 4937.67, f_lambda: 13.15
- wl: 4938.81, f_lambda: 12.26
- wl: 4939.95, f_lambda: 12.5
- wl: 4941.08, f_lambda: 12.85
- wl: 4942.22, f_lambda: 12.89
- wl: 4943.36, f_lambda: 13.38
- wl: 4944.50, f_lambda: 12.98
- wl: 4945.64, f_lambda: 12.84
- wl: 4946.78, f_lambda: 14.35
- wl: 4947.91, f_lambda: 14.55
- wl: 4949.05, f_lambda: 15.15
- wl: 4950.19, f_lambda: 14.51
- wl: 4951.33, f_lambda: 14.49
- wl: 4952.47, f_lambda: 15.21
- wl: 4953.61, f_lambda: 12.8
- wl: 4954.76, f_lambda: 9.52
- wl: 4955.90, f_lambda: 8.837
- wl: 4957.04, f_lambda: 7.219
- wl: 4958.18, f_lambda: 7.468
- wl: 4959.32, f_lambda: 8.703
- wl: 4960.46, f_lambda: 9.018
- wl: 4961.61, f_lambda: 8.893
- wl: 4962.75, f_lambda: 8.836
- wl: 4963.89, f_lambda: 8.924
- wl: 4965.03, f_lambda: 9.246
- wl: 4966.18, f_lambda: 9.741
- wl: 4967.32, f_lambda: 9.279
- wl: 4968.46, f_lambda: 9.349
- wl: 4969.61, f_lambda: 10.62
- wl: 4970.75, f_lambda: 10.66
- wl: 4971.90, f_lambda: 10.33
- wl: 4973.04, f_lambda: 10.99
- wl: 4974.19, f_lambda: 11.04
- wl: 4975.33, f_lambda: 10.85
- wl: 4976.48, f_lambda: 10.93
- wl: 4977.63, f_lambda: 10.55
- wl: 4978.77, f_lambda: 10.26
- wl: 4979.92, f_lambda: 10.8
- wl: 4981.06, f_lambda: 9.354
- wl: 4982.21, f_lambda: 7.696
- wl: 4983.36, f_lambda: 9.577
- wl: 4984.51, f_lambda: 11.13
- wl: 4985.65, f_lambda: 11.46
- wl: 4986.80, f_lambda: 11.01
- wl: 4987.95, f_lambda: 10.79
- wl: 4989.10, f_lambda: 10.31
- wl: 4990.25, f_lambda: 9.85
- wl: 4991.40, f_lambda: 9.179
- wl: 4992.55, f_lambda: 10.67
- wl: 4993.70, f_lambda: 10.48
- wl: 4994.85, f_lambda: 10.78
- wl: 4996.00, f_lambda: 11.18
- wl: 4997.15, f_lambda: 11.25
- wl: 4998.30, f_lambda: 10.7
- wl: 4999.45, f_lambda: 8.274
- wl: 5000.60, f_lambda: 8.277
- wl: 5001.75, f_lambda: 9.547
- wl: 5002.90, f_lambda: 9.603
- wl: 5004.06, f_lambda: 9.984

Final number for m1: 5.0 A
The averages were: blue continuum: 10.4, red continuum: 11.5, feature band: 8.68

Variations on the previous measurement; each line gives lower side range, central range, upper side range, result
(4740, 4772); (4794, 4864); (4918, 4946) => 7.99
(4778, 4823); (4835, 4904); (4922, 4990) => -3.71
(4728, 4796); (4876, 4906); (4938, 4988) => -2.75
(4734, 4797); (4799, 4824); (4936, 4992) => 0.79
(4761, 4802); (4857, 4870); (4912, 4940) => 0.27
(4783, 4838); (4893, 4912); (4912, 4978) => -2.04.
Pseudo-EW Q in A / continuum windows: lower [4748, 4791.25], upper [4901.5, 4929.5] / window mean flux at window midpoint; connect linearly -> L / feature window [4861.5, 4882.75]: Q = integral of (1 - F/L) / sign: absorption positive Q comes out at 1.7 A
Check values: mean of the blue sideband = 8.77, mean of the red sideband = 12.5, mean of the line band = 10.5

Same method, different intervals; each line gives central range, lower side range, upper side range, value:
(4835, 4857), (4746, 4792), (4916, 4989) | 0.1 A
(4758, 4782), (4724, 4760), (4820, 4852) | 5.7 A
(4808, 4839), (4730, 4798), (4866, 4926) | 2.6 A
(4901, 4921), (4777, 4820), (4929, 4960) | -0.9 A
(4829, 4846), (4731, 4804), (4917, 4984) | 0.9 A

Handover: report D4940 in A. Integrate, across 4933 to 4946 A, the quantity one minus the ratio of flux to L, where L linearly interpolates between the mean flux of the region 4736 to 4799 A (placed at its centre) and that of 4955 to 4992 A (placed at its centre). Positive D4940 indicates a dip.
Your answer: -4.3 A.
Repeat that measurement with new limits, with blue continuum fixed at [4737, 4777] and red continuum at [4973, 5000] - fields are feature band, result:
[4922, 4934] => -3.6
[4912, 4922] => -1.8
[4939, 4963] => -3.7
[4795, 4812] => 0.5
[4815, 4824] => 0.2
